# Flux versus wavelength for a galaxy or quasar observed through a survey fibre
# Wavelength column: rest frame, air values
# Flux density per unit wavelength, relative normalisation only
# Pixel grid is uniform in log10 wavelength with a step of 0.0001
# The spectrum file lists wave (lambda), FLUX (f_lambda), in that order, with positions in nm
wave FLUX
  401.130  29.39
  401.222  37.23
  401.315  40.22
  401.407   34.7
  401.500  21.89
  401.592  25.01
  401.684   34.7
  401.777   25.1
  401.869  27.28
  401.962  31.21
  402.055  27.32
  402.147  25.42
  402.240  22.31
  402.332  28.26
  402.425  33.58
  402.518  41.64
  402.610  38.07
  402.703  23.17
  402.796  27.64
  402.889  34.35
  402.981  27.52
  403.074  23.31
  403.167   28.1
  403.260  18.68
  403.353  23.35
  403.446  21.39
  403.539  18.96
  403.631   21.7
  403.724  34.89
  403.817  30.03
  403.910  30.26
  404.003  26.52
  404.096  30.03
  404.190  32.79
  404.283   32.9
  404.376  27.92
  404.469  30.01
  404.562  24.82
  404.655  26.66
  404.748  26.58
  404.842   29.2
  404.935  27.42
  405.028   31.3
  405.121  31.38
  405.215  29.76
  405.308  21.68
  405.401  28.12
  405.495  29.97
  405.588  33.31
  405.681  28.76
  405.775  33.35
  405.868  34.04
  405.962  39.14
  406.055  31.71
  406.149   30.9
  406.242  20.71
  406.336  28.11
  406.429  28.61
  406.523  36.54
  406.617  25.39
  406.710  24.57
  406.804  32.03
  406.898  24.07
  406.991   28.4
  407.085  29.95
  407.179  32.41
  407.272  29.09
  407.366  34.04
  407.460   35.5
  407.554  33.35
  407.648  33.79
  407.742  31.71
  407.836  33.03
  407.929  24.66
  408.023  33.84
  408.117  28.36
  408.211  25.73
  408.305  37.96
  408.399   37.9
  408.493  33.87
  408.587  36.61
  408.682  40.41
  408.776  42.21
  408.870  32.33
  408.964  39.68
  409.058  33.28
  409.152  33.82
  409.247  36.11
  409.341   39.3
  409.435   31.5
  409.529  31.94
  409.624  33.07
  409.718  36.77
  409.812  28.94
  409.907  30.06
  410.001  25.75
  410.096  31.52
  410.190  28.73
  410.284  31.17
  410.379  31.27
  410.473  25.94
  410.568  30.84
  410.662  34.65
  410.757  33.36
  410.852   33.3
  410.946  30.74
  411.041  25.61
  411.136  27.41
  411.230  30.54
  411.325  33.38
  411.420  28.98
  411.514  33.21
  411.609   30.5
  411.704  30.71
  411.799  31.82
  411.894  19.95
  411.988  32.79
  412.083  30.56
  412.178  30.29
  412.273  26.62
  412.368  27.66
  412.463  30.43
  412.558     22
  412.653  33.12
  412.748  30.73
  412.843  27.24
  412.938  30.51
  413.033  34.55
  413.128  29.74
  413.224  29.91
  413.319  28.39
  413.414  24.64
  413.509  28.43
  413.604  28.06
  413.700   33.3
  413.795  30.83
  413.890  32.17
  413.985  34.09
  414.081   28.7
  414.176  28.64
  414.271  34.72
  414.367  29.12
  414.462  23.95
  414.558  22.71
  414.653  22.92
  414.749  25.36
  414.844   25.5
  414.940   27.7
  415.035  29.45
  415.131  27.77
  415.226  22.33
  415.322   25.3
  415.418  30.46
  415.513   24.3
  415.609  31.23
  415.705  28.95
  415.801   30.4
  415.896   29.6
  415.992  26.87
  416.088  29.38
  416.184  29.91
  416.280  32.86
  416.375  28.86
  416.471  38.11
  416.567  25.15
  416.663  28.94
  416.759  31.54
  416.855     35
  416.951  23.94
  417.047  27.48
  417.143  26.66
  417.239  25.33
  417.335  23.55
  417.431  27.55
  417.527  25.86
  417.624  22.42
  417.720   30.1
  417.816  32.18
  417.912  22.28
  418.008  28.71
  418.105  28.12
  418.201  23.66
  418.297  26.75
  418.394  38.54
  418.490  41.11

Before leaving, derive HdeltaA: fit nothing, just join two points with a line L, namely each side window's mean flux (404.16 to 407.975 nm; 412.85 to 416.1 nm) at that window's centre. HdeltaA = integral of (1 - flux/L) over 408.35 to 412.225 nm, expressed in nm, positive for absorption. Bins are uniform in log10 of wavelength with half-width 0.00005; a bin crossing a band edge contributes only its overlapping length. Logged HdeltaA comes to -0.40 nm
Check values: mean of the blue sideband 29.9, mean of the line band 32.2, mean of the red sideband 28.5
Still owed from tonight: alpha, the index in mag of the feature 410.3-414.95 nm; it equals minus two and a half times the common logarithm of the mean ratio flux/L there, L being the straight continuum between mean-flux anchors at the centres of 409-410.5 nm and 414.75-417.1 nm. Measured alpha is 0.04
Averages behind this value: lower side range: 32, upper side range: 28.7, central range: 29.4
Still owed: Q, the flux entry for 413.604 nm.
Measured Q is 28.06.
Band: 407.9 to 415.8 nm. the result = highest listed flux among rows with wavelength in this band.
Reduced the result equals 42.21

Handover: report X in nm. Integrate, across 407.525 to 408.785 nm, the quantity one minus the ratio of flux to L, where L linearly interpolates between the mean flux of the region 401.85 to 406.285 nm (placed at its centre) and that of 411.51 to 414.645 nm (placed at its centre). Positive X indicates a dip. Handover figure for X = -0.201 nm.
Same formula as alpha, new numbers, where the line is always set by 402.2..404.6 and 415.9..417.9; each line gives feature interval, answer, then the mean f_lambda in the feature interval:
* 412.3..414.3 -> -0.053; 29.8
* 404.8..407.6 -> -0.069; 30.1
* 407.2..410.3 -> -0.174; 33.2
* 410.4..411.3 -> -0.075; 30.4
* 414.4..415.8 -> 0.079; 26.4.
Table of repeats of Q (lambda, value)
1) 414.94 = 27.7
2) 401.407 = 34.7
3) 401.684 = 34.7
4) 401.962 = 31.21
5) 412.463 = 30.43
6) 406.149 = 30.9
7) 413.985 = 34.09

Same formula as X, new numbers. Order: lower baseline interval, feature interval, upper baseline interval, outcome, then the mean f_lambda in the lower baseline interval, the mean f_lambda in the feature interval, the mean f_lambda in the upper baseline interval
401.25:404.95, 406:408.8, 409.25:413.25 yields -0.18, 28.4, 31.5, 30.5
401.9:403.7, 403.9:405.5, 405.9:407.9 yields 0.01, 27.2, 28.7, 30.6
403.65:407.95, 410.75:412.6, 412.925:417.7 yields -0.03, 30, 29.4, 28.5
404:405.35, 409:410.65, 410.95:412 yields -0.15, 28.7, 31.9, 29.5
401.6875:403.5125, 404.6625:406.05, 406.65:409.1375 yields 0.01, 27.8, 30.2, 32.6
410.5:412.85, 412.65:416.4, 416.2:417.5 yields 0.07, 29.9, 28.8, 28.8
